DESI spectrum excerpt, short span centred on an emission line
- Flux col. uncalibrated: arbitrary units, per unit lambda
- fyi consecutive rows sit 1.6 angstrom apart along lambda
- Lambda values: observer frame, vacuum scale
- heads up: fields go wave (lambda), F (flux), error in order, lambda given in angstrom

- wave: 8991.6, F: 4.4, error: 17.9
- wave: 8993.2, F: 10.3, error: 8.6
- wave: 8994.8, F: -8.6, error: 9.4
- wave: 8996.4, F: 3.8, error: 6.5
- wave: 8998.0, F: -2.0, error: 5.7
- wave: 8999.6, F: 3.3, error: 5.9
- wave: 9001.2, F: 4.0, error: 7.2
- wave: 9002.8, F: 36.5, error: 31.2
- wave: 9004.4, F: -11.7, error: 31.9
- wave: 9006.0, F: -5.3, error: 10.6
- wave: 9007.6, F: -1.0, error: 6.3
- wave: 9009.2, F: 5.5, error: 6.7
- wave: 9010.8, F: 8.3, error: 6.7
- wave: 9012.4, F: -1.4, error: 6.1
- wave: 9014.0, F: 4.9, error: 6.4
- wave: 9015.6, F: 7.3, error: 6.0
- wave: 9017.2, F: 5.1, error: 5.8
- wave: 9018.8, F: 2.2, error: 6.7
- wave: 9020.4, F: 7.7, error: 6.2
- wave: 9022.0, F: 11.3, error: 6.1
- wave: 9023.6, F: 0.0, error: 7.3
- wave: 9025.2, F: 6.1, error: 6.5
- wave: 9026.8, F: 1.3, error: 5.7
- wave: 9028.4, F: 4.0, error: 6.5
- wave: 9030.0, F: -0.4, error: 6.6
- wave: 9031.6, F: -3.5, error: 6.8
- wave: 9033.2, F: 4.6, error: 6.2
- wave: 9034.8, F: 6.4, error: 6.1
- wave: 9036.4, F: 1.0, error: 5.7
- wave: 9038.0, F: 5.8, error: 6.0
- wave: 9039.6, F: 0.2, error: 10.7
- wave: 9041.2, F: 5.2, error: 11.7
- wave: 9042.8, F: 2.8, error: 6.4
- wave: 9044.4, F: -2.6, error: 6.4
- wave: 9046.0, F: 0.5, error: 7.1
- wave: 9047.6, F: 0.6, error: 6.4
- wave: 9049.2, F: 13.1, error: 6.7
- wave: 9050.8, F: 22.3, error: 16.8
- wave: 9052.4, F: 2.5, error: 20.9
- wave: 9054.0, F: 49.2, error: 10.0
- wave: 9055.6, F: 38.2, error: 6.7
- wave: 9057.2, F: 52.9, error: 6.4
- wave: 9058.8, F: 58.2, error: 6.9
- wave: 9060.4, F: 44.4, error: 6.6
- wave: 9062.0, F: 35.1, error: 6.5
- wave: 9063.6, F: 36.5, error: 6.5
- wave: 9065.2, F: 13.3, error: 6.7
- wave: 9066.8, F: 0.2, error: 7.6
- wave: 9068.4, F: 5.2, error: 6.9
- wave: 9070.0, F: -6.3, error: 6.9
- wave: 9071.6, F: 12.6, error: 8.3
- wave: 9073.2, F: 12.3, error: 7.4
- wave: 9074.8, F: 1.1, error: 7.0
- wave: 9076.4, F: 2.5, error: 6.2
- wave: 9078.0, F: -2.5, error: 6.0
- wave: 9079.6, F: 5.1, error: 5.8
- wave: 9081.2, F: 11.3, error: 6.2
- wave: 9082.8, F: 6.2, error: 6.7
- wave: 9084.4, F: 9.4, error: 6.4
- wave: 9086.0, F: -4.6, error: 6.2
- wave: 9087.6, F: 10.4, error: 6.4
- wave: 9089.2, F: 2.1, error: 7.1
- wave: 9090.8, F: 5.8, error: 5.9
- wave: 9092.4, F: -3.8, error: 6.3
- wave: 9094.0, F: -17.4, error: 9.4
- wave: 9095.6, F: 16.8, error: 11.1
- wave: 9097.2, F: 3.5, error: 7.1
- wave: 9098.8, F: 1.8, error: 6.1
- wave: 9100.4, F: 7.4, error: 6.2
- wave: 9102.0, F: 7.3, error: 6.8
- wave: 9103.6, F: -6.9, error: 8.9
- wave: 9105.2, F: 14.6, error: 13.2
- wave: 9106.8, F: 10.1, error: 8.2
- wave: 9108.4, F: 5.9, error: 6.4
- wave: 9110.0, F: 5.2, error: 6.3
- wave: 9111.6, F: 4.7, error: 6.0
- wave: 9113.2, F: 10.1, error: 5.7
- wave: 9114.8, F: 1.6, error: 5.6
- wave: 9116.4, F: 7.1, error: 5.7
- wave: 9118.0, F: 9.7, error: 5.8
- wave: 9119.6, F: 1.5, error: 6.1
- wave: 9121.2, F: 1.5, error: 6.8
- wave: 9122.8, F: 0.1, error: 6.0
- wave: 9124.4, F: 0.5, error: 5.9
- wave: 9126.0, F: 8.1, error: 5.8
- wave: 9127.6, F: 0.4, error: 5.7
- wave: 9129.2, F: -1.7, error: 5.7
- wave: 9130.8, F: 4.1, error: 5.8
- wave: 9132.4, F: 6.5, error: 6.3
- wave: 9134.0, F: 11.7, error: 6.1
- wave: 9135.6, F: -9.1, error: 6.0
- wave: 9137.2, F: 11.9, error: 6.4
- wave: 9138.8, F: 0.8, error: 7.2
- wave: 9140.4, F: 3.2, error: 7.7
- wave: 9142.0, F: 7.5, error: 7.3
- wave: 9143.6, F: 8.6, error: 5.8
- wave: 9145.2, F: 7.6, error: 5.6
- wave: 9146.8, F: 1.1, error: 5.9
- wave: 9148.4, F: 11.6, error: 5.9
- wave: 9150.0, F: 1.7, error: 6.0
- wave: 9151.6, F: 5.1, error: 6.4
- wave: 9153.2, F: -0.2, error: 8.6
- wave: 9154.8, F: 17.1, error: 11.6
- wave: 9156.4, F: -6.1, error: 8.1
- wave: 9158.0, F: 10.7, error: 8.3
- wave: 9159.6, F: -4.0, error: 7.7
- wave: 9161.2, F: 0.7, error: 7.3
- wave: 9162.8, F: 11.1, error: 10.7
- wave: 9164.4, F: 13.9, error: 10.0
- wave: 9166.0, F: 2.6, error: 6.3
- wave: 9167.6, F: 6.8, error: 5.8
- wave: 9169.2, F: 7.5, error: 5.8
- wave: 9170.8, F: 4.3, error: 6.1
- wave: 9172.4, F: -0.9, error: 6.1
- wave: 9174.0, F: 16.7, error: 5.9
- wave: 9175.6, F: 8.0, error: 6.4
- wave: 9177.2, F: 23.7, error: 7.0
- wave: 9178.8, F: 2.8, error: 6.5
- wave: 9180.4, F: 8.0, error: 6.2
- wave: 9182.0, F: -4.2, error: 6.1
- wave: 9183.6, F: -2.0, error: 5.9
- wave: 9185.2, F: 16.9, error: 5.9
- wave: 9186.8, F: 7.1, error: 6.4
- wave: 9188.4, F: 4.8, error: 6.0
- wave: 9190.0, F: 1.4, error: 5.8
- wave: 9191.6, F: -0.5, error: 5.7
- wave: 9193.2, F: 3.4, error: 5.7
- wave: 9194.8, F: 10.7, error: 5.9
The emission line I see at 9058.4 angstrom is [O II]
